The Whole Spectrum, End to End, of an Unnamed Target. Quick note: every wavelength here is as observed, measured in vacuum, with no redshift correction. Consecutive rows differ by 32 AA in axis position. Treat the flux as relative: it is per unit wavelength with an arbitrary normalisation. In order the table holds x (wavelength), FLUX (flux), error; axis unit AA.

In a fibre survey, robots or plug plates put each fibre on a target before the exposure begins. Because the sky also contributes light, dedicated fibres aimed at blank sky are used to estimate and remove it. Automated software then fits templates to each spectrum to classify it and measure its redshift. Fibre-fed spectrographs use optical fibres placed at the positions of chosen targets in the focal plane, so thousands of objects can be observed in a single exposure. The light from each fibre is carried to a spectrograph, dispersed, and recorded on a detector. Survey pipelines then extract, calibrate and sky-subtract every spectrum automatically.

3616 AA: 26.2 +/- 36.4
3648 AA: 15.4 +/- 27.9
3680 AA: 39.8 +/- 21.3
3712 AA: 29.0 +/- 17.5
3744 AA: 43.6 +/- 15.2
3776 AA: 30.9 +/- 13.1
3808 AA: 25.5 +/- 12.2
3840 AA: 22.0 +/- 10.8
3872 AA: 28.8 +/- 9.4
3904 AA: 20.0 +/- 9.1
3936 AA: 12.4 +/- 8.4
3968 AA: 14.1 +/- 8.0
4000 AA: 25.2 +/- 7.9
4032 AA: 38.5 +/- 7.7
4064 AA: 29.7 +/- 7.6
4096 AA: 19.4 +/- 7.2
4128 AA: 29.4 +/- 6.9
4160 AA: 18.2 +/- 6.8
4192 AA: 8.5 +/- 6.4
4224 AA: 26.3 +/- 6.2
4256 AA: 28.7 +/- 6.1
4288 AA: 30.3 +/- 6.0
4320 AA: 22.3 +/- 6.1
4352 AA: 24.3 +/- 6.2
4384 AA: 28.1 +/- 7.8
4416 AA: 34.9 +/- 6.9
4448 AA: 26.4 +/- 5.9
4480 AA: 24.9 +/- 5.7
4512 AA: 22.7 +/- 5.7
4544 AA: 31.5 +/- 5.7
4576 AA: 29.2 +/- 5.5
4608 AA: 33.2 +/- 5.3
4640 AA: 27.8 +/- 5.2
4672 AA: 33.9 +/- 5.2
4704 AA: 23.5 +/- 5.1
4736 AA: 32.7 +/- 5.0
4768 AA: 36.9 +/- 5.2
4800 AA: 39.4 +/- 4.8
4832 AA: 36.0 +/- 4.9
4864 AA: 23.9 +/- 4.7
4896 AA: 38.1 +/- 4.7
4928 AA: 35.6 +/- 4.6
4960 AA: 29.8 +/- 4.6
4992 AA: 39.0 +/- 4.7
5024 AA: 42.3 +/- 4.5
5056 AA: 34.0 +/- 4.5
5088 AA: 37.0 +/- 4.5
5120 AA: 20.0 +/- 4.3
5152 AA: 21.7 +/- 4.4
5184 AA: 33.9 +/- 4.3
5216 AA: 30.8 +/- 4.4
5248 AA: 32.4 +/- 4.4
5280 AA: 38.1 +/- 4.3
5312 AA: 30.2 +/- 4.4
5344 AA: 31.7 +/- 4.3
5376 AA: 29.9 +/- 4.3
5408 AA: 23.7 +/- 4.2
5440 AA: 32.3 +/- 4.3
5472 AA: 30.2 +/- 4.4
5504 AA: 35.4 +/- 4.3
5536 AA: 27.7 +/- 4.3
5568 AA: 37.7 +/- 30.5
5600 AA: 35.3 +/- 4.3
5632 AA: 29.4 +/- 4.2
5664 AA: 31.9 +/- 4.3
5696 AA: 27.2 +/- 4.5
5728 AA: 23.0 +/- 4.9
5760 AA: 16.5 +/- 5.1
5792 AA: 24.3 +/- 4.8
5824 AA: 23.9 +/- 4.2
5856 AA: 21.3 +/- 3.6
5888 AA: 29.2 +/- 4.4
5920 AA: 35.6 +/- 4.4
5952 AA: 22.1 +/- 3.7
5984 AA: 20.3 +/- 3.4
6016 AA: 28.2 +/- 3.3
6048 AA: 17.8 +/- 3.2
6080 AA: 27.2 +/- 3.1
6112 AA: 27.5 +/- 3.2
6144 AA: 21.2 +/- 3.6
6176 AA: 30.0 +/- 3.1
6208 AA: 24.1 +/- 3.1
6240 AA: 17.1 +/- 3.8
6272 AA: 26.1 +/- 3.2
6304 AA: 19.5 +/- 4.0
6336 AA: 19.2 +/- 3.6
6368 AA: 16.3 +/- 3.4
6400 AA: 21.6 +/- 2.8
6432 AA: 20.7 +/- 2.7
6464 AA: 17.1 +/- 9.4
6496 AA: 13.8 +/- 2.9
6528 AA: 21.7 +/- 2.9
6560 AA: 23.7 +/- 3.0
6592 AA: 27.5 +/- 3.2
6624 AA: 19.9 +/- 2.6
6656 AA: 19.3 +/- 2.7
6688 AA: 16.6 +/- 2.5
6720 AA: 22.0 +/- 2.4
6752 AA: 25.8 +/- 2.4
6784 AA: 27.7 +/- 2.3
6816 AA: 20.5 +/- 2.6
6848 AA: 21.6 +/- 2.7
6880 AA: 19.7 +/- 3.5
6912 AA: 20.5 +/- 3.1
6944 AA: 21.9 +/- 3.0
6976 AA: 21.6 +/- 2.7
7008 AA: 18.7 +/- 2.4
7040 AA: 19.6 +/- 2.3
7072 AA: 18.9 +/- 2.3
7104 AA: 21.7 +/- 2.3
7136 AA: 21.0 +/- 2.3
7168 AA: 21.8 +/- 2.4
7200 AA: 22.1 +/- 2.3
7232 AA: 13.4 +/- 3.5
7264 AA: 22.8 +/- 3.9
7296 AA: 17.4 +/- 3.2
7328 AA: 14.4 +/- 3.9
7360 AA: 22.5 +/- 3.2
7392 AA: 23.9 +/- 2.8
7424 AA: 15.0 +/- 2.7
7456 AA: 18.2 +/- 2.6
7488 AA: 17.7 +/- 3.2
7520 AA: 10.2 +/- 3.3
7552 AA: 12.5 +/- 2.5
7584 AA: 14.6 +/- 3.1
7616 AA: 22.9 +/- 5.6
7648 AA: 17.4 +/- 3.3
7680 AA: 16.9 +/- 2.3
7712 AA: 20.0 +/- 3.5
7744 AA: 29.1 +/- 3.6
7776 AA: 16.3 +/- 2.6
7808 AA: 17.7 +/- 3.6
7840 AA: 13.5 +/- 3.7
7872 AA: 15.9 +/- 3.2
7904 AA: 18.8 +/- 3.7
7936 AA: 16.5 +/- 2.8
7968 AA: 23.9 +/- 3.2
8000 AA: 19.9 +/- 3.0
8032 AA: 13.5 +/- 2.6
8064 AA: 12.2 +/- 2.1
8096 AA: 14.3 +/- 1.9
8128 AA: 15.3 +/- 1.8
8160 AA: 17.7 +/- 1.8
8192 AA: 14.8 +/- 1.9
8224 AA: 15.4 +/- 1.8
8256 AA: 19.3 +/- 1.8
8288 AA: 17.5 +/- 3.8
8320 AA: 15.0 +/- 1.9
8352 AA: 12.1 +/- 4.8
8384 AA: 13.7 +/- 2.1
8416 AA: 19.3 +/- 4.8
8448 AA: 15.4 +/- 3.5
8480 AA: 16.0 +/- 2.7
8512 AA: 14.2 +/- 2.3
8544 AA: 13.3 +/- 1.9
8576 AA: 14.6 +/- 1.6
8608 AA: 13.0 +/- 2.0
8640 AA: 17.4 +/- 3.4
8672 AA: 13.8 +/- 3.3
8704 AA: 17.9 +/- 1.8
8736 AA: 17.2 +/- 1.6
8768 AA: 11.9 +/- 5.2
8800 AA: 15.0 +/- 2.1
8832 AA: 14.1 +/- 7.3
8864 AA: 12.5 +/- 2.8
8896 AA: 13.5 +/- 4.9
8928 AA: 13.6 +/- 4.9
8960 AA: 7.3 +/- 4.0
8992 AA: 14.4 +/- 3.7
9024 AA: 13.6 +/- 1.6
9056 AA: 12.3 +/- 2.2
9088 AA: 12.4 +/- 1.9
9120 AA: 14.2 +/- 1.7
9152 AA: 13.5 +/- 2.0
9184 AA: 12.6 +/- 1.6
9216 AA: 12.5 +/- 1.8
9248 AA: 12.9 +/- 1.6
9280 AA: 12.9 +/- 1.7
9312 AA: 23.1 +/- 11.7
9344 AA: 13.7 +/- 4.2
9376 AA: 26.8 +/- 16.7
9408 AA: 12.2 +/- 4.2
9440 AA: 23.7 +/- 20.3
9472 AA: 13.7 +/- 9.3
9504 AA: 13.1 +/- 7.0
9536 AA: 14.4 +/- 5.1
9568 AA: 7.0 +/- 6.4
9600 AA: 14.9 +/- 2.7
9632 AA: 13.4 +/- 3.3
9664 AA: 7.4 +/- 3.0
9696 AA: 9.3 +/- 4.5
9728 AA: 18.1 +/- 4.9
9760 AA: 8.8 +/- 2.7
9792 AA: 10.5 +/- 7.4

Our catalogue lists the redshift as 0.181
